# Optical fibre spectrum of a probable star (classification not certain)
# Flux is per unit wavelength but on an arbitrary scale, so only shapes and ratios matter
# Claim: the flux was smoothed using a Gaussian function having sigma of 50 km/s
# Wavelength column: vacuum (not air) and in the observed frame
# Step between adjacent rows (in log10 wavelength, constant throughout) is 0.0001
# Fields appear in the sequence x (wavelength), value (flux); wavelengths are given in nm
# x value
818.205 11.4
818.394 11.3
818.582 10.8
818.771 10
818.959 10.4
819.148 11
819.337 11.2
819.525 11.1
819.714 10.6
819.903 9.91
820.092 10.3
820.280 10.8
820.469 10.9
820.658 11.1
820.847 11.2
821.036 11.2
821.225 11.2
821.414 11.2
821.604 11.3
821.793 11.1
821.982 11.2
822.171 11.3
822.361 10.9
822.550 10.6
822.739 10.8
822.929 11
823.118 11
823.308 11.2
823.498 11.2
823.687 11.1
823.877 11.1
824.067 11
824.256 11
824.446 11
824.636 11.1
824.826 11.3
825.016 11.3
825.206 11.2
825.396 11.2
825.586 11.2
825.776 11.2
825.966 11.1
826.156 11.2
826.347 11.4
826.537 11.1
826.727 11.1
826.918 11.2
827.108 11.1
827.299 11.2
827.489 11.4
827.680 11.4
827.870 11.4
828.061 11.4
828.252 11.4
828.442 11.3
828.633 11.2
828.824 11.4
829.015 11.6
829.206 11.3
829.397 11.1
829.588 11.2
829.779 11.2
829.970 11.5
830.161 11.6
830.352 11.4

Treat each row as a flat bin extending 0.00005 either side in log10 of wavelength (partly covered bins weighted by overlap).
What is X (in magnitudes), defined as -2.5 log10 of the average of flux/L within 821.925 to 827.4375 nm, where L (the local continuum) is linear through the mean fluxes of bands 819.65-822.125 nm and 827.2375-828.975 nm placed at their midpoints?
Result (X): 0.00 mag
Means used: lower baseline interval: 10.9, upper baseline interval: 11.4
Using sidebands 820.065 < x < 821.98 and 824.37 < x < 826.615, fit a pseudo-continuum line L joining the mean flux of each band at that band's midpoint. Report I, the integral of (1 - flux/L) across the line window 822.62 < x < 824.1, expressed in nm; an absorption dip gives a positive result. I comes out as 0.012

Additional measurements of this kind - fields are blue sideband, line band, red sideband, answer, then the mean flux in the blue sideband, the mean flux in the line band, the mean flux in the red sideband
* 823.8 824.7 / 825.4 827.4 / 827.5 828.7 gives 0.01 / 11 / 11.2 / 11.4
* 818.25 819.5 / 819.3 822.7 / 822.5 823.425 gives -0.02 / 10.8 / 10.9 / 10.9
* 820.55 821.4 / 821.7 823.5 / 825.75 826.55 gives 0.03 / 11.2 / 11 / 11.2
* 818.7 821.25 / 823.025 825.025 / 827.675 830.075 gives -0.01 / 10.8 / 11.1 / 11.3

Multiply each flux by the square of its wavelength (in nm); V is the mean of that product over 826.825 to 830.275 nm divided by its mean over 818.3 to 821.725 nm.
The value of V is 1.1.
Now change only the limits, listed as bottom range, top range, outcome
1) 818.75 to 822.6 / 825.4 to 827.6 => 1.04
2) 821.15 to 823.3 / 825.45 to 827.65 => 1.02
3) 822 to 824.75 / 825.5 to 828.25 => 1.03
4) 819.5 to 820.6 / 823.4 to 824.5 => 1.06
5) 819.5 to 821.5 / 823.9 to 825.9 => 1.04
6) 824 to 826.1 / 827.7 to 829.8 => 1.02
